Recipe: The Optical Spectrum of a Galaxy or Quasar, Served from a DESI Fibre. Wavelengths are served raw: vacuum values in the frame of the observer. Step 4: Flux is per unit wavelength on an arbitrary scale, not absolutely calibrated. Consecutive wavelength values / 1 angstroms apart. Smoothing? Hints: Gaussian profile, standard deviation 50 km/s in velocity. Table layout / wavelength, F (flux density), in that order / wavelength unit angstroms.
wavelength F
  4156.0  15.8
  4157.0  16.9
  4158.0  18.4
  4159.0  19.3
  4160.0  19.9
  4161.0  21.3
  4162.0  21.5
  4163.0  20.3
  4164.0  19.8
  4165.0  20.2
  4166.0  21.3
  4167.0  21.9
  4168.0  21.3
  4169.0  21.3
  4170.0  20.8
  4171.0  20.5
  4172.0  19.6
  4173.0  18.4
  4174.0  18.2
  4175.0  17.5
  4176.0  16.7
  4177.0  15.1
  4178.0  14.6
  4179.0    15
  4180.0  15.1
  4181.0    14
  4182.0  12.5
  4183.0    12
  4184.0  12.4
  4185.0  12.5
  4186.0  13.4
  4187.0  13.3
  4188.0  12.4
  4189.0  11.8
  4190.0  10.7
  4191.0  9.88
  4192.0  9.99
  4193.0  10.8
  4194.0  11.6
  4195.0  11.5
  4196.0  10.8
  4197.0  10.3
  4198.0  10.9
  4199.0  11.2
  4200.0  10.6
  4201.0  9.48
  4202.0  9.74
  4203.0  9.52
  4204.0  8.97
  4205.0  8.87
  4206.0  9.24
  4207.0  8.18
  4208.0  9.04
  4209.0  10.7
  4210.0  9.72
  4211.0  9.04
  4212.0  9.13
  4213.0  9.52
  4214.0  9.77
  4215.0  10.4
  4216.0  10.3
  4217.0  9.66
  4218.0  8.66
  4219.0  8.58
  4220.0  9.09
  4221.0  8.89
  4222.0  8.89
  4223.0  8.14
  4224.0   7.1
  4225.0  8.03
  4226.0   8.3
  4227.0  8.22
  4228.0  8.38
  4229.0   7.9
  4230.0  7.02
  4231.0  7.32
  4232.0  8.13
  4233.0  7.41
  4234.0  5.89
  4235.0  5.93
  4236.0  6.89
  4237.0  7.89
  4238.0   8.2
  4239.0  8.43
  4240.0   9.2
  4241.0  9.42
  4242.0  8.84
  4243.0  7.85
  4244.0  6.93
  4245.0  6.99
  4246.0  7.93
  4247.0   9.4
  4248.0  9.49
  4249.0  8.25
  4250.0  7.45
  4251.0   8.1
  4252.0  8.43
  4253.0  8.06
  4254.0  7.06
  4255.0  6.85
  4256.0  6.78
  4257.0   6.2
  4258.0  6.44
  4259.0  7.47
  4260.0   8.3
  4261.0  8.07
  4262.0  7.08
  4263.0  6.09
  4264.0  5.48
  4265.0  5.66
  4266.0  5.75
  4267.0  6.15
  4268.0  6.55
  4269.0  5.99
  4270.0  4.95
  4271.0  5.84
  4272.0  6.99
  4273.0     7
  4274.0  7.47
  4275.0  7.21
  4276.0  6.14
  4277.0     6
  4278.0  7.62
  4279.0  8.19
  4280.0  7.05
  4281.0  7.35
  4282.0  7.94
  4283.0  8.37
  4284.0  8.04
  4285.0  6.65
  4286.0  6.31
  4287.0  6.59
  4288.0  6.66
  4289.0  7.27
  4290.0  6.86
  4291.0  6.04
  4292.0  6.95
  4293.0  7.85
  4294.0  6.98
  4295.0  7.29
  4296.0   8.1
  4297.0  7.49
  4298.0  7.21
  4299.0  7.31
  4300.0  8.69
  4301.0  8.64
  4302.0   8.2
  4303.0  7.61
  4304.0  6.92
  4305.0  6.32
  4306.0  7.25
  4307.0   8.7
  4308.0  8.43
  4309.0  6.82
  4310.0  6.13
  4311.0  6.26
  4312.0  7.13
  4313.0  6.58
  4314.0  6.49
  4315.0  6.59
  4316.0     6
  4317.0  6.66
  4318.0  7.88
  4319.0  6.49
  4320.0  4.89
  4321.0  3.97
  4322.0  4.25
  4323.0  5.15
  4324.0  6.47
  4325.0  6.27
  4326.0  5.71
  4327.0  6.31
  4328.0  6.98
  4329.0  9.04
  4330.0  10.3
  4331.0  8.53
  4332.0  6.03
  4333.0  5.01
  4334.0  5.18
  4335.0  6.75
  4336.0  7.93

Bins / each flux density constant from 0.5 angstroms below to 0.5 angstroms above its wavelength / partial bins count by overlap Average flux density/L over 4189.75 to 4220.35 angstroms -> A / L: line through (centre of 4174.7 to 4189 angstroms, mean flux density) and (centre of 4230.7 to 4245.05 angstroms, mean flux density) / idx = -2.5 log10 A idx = 0.15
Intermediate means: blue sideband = 13.9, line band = 9.86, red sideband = 7.72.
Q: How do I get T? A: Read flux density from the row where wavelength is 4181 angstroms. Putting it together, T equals 14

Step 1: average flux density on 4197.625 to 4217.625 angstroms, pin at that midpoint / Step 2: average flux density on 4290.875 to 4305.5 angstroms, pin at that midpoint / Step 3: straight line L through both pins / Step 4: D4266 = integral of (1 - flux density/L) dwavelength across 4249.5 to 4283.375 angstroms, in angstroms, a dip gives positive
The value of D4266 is 5.4 angstroms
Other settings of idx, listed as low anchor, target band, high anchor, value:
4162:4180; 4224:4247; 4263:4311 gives 0.49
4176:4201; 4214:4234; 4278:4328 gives 0.25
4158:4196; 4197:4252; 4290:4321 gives 0.42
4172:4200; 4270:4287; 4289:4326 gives 0.18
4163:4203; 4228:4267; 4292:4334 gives 0.40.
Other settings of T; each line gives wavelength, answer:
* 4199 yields 11.2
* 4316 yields 6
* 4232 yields 8.13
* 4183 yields 12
